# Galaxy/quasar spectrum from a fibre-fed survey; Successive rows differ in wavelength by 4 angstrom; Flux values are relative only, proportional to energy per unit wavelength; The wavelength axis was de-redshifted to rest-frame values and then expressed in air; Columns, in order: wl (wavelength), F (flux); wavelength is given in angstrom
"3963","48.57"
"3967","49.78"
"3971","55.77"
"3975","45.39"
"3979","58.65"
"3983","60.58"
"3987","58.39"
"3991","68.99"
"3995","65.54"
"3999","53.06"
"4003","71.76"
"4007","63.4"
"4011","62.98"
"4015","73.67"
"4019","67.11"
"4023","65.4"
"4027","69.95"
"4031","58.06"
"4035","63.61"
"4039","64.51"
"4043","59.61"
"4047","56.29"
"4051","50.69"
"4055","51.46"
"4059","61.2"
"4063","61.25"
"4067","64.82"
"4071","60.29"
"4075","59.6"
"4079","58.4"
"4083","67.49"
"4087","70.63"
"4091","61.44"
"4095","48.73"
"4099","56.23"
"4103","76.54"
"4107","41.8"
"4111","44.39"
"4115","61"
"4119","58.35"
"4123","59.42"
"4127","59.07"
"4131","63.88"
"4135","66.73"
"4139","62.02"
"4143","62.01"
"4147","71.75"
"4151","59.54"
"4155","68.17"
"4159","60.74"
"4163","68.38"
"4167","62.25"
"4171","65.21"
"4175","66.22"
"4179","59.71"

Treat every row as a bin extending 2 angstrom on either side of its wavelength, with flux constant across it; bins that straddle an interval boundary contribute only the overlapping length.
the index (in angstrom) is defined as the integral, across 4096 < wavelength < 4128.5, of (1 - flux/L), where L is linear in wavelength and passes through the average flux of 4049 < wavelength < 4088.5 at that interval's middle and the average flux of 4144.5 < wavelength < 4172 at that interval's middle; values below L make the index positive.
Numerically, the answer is 3.06 angstrom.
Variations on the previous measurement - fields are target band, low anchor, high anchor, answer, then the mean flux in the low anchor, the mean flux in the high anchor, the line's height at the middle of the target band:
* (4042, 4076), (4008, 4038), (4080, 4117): 2.2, 65.7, 58.7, 62.4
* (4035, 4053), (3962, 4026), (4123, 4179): 1.0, 60.9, 64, 61.9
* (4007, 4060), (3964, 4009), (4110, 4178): -1.7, 59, 62.5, 60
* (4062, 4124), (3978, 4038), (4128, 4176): 4.9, 64.2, 64.6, 64.4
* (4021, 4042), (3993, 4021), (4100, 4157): 0.1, 65.4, 61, 64.5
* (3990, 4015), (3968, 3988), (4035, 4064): -3.8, 55.3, 58.1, 56.3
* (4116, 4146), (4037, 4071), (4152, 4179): 0.4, 58.8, 64.5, 62.8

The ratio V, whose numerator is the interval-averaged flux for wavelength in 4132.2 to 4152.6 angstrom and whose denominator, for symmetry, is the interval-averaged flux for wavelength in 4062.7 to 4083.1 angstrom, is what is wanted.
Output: 1.05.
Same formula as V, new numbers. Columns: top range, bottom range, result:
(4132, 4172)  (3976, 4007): 1.04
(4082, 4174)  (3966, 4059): 1.01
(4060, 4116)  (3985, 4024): 0.91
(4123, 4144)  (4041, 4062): 1.11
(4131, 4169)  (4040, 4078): 1.10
